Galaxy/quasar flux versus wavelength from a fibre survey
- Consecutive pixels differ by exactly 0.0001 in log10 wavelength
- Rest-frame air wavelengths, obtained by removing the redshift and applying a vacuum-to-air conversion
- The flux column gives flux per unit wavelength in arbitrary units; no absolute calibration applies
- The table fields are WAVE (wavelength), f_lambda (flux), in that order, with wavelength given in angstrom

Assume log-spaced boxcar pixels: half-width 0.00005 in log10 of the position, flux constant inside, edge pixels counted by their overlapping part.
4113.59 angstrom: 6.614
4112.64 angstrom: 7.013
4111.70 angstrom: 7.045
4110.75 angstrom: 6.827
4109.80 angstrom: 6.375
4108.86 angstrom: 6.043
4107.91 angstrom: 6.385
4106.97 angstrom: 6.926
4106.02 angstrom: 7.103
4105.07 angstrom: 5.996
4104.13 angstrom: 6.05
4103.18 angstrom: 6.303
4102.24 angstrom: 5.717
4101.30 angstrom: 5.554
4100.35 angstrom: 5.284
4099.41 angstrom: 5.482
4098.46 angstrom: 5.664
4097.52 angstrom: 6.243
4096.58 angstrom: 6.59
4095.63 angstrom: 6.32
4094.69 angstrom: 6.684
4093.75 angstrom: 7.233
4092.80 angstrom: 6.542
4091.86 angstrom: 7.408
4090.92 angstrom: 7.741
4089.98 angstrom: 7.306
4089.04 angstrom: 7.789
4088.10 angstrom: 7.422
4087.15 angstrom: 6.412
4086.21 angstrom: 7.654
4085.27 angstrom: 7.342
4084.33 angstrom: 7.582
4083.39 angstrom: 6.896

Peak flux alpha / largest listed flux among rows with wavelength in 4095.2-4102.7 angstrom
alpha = 6.59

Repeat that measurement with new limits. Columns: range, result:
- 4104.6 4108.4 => 7.103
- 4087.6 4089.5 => 7.789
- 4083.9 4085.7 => 7.582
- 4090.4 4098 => 7.741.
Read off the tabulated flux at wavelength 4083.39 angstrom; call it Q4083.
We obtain 6.896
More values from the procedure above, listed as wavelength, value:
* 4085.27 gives 7.342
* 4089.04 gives 7.789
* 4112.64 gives 7.013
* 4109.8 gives 6.375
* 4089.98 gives 7.306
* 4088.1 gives 7.422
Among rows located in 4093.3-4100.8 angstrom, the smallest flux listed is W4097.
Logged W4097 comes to 5.284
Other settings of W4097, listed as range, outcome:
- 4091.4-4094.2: 6.542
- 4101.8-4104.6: 5.717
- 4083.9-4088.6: 6.412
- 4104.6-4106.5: 5.996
